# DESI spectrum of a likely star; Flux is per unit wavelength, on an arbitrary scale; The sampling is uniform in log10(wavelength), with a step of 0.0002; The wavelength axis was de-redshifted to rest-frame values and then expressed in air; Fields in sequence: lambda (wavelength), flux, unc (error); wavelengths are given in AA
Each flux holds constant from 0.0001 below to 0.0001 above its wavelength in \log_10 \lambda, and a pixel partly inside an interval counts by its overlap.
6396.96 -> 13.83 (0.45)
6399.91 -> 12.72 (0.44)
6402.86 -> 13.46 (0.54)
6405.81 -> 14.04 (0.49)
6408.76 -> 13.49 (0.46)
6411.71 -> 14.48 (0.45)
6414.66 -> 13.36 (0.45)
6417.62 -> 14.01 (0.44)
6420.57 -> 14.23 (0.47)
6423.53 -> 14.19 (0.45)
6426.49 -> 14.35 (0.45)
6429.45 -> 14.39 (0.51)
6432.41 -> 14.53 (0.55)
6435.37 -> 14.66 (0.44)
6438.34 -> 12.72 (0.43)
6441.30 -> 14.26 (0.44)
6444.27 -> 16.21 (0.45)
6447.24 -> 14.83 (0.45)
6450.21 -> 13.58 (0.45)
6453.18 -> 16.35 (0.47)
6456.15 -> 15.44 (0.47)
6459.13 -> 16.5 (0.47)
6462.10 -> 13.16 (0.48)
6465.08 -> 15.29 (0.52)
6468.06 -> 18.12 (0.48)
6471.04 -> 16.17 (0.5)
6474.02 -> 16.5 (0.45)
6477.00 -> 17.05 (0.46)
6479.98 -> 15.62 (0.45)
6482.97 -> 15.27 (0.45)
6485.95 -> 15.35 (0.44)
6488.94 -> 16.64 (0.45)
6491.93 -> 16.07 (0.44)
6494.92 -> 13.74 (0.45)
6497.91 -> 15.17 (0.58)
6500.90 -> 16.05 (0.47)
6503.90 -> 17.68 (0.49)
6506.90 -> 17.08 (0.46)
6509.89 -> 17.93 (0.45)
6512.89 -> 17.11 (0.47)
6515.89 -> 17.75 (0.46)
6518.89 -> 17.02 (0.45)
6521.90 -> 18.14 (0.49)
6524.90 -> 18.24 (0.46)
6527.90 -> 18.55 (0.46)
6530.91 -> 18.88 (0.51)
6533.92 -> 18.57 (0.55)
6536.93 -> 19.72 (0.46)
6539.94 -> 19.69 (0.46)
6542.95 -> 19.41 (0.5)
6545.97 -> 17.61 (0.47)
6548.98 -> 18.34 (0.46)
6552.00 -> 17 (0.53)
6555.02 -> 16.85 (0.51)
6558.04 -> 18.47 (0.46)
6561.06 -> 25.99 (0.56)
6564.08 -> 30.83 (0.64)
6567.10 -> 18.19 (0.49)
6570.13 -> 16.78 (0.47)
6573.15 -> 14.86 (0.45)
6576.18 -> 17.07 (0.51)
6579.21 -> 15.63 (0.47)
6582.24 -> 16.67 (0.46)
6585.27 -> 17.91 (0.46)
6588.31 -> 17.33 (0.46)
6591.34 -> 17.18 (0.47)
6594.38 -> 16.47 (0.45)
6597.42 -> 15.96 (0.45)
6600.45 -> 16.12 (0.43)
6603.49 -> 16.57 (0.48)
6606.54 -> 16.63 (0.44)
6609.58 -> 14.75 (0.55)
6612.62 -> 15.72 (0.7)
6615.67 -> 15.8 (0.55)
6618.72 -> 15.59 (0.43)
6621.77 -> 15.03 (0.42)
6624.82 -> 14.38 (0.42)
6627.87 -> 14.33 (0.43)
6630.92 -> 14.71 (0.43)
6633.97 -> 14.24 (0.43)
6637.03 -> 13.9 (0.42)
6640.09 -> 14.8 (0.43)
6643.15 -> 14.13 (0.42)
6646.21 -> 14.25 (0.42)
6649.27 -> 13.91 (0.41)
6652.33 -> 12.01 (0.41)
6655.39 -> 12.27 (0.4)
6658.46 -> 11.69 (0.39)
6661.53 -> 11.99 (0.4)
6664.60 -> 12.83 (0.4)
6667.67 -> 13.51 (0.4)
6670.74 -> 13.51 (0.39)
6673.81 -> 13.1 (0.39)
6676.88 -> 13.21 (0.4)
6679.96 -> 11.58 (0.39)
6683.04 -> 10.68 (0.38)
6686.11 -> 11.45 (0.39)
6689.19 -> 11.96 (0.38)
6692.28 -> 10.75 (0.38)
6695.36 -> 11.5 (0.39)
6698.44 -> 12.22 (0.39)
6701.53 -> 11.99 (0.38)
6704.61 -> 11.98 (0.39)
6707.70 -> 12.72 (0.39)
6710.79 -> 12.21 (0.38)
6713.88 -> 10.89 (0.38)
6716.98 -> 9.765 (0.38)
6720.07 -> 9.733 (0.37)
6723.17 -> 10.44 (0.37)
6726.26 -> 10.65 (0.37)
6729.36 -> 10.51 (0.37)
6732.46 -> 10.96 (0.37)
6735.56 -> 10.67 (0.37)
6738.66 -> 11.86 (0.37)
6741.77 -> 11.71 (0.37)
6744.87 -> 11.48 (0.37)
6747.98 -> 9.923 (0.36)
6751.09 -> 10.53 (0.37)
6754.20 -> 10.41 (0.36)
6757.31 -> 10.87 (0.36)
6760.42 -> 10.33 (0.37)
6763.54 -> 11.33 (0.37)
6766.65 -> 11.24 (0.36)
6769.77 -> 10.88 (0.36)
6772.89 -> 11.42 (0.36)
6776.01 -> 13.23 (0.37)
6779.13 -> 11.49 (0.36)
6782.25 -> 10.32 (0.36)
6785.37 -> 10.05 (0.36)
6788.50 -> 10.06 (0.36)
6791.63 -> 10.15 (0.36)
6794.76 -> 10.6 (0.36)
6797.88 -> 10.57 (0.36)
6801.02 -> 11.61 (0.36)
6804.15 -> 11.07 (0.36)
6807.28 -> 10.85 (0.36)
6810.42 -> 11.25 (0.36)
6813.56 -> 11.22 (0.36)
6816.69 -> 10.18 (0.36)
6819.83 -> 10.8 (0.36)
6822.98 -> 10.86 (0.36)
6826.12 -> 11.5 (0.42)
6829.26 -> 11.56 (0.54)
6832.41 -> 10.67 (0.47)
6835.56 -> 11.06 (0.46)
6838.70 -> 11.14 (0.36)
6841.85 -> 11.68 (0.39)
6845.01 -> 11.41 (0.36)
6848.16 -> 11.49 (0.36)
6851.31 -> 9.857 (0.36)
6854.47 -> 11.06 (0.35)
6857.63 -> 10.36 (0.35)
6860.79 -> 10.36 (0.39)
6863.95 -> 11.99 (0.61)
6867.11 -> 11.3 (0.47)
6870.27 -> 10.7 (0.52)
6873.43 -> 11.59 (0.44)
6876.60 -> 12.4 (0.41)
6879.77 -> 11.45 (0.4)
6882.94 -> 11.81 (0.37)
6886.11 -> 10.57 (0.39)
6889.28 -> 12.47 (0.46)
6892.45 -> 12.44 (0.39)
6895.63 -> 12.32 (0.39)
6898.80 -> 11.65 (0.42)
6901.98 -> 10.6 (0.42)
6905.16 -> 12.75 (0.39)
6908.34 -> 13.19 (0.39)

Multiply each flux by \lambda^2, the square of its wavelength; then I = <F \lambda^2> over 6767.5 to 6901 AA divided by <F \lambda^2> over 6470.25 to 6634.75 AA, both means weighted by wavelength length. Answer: 0.7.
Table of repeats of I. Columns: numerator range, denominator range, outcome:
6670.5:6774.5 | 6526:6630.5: 0.67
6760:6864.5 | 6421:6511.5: 0.79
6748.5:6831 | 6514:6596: 0.63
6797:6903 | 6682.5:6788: 1.05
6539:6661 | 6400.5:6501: 1.15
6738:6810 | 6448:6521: 0.74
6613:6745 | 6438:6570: 0.76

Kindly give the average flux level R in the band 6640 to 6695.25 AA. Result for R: 12.6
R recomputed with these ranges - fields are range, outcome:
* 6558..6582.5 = 19.6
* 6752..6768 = 10.8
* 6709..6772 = 10.8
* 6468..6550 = 17.3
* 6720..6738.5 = 10.7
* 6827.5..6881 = 11.2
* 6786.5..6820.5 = 10.8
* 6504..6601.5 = 18.2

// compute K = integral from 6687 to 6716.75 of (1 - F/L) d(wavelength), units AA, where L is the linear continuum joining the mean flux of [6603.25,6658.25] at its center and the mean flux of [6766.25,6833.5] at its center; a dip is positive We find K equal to 3.0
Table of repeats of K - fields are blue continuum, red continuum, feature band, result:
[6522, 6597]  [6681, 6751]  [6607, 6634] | 1.07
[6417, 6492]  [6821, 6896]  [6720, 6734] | 2.28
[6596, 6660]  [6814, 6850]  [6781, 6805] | 2.52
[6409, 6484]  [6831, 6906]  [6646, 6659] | 0.45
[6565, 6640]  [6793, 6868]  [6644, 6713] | 9.66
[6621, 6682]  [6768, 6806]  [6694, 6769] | 5.57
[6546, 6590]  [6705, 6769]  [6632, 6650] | 1.28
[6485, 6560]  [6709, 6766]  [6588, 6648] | -3.20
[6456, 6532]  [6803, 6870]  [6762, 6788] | 1.79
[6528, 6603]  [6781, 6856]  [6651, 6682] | 5.70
